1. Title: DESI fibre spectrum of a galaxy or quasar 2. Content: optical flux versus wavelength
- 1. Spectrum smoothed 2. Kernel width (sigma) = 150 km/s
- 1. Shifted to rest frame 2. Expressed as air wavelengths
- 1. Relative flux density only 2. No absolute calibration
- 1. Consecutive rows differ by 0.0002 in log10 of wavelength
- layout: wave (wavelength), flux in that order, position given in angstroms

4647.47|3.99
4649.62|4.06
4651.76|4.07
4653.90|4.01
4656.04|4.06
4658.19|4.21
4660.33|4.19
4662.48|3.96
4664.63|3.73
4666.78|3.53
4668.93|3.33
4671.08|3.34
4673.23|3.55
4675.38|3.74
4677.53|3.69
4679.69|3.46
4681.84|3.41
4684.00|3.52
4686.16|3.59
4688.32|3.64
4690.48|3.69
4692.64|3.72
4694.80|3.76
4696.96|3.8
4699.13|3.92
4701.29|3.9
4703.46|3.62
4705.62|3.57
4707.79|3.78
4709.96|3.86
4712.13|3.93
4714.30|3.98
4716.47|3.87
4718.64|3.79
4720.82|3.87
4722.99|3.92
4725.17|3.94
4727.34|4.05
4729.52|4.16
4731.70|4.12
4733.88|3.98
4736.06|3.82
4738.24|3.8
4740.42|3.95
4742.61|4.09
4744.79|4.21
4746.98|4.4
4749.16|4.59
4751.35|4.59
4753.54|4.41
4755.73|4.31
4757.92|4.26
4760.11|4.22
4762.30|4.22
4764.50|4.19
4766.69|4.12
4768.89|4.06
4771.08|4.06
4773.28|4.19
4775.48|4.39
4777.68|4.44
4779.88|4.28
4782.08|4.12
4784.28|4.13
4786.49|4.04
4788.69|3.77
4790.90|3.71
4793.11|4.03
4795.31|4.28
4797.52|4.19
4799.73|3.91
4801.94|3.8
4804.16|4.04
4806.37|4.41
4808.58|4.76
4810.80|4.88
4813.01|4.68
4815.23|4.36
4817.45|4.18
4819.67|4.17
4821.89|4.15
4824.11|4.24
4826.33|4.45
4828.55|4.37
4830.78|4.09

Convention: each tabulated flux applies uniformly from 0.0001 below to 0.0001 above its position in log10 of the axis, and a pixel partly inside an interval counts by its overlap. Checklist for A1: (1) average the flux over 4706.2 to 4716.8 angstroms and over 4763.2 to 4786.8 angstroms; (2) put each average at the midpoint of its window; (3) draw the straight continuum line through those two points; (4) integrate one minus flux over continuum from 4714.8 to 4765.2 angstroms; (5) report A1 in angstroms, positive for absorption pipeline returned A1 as -1.3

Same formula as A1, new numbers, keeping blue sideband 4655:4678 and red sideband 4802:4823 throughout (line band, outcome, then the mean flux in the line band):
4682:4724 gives 1.6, 3.77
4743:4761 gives -1.1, 4.37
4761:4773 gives 0.1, 4.14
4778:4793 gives 0.8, 4.03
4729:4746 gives 0.2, 4.01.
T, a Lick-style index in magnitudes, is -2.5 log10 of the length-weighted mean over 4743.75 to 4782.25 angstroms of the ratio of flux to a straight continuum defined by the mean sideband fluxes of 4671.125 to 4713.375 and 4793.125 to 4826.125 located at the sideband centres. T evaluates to -0.06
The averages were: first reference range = 3.68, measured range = 4.29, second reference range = 4.29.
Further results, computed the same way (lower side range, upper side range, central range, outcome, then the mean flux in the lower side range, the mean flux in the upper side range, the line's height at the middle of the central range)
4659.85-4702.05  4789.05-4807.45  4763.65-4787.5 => -0.06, 3.66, 4.03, 3.96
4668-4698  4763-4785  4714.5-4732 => -0.03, 3.59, 4.2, 3.86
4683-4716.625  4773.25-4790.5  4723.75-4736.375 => -0.03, 3.76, 4.15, 3.9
